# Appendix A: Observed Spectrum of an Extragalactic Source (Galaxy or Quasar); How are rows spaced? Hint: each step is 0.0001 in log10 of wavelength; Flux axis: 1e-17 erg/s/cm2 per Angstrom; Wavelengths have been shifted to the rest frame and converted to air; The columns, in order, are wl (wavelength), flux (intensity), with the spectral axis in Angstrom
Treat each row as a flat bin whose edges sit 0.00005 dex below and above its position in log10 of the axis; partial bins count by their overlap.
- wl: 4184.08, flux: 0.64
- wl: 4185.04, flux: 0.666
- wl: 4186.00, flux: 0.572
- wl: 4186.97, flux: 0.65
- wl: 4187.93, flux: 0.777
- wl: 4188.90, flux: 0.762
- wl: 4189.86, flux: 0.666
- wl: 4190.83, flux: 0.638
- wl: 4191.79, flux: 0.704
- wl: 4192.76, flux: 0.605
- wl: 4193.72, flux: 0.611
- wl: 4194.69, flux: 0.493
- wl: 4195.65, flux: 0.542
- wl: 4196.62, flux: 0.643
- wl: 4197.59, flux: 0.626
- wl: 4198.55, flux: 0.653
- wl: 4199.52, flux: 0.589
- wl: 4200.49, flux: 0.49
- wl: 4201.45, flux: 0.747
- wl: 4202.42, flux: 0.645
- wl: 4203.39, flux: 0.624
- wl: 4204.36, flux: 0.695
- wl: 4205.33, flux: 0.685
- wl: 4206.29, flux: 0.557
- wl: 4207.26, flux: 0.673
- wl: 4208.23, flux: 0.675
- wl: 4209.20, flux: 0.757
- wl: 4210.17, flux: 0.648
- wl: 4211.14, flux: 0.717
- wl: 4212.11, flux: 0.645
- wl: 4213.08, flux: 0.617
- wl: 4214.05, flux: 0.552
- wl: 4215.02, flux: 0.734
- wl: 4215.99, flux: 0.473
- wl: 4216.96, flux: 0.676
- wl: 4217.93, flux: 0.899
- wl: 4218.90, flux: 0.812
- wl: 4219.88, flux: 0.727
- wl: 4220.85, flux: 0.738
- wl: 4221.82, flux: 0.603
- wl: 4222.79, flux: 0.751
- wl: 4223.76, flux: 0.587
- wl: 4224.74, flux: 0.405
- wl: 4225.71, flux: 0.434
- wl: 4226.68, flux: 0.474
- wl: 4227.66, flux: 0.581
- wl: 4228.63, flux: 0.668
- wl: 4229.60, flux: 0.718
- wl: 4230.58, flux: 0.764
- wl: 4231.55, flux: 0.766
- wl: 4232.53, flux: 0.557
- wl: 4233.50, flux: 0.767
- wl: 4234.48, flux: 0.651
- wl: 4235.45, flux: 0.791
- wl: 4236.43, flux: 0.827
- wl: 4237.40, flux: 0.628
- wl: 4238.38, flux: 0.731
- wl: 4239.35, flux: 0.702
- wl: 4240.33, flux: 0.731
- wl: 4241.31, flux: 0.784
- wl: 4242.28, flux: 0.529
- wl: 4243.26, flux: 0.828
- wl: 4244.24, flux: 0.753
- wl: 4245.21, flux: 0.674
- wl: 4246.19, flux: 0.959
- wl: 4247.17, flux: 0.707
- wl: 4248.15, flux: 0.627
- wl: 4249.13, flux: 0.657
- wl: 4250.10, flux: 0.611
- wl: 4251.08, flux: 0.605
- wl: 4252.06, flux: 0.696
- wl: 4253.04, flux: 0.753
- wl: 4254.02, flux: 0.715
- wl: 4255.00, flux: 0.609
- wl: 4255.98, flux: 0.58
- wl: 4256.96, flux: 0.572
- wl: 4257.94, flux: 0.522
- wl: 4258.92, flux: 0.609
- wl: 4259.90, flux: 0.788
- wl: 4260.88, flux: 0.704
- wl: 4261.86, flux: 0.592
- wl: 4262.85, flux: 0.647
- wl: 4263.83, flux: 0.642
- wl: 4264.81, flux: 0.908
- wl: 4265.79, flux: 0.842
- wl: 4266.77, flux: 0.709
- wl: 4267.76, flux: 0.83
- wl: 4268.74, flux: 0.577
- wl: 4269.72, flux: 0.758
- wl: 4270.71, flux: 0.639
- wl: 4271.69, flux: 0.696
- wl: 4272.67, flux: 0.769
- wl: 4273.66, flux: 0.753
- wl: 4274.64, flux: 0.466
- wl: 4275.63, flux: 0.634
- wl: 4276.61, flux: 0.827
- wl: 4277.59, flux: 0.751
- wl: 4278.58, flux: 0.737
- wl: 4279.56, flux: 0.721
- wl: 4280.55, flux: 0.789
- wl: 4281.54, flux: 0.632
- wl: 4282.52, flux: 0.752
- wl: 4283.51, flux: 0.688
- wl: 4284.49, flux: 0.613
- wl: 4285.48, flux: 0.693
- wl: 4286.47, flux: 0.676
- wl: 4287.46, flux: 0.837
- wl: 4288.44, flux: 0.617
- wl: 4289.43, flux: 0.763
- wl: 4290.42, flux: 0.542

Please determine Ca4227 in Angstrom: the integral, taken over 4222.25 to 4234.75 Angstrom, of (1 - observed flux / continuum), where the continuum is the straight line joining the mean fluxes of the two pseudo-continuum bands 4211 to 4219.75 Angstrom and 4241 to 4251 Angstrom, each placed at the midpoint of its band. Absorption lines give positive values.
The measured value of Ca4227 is 1.2 Angstrom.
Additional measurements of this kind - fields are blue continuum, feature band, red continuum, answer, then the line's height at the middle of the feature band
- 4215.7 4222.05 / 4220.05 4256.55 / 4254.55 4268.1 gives 1.3 Angstrom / 0.699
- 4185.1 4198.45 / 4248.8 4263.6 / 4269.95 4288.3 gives 0.9 Angstrom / 0.686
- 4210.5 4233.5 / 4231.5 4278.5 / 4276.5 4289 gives -0.8 Angstrom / 0.685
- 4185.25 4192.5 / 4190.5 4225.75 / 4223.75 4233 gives -0.3 Angstrom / 0.638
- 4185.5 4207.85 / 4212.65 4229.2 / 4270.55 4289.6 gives 0.6 Angstrom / 0.656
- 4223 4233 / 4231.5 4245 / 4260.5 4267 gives -1.7 Angstrom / 0.634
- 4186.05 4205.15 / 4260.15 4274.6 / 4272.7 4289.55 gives -0.4 Angstrom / 0.693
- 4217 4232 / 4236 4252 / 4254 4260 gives -2.0 Angstrom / 0.631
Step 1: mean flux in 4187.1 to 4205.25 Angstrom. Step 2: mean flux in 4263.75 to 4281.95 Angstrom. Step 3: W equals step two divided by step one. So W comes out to 1.13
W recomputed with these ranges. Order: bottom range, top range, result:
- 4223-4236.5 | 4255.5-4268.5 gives 1.07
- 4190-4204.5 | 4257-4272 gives 1.12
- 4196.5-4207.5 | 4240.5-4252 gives 1.11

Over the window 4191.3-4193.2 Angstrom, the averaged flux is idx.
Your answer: 0.656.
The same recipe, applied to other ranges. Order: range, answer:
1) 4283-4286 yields 0.664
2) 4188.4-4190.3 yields 0.715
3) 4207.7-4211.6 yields 0.698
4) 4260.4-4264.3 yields 0.645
